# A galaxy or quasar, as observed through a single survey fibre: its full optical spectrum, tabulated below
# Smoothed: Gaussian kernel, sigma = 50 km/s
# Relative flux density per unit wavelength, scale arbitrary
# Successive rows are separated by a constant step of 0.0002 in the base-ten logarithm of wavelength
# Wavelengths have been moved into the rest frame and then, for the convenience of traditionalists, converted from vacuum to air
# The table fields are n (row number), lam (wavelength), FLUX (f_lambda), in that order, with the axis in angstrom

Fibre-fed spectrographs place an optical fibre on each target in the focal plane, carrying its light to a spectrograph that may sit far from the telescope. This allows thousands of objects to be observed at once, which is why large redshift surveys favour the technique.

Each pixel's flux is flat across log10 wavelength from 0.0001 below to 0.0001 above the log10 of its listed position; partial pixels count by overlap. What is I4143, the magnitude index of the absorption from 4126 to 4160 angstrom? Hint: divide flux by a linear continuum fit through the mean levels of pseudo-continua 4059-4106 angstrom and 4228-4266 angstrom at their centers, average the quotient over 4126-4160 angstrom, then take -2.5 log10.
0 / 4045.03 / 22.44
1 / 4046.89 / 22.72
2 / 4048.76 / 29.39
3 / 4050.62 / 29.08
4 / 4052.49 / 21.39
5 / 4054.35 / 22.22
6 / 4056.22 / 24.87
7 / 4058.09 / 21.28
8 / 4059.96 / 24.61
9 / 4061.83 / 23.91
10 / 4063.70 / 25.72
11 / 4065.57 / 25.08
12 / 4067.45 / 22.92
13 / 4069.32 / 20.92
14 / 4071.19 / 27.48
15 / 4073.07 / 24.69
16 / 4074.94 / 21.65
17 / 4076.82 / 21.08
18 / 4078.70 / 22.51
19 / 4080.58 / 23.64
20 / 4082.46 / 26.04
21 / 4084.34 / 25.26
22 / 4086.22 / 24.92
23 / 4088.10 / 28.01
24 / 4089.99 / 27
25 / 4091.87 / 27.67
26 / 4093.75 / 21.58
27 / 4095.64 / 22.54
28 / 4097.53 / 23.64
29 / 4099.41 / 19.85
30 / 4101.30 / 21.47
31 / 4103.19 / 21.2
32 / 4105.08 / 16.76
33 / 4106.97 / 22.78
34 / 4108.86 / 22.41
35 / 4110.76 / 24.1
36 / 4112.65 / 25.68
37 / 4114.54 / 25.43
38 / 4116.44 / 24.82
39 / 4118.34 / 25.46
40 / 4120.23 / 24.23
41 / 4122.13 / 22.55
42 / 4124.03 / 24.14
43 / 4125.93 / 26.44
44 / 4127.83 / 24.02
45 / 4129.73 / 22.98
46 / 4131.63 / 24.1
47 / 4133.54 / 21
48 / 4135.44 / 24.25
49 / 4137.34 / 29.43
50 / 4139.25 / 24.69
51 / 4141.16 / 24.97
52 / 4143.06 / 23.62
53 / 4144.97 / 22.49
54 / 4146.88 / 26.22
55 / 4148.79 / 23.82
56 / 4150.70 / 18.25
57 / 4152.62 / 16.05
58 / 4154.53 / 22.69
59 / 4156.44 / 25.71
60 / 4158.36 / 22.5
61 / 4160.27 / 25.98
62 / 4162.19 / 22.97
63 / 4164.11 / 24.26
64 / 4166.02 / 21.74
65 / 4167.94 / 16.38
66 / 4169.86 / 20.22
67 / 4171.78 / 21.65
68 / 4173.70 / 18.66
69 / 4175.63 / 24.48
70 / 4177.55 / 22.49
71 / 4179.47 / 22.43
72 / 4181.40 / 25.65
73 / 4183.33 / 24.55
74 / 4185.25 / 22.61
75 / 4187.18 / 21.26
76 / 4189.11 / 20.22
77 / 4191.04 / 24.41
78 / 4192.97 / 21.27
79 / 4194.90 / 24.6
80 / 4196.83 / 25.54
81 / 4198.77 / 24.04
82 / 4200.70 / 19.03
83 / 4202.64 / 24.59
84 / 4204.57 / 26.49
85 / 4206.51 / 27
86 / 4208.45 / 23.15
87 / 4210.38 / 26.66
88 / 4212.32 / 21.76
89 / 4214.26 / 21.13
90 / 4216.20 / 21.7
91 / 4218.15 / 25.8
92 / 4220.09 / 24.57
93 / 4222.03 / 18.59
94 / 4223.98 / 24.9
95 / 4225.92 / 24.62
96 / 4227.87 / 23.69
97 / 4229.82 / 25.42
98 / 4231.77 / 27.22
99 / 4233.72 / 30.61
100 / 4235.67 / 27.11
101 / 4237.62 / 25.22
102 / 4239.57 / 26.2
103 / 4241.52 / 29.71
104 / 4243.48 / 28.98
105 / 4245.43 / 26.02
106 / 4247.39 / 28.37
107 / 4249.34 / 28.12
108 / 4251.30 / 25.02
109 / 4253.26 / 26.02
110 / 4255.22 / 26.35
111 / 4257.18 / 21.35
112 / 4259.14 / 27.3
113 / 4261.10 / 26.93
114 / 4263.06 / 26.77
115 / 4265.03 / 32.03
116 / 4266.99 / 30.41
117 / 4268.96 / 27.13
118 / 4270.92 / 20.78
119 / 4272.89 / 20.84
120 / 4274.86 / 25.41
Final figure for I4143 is 0.06 mag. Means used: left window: 23.6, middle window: 23.5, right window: 27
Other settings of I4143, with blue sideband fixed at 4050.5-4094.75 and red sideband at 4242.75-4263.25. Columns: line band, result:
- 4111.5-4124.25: 0.01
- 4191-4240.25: 0.07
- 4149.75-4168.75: 0.17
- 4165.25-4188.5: 0.17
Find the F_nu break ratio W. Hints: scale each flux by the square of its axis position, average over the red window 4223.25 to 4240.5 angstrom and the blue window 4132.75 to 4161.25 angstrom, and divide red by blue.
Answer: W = 1.2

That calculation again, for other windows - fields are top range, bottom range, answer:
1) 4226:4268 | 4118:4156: 1.21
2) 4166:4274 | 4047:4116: 1.10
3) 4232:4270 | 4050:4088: 1.24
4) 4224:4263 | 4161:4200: 1.22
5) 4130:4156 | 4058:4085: 1.01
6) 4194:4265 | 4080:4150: 1.12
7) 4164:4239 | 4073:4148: 1.03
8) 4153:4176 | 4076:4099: 0.94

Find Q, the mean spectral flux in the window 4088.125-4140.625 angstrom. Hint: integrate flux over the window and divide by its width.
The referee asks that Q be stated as 23.8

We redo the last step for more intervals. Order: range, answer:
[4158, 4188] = 22.4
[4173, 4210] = 23.4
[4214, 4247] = 25.5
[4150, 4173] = 21.5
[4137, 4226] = 23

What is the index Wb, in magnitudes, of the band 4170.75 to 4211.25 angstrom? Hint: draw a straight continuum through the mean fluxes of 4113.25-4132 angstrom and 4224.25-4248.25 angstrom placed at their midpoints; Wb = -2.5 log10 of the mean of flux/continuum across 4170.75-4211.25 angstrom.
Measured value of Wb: 0.11 mag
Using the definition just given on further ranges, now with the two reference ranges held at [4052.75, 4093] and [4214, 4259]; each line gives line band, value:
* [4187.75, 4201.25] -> 0.11 mag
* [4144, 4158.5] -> 0.13 mag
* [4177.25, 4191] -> 0.11 mag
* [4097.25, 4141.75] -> 0.05 mag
